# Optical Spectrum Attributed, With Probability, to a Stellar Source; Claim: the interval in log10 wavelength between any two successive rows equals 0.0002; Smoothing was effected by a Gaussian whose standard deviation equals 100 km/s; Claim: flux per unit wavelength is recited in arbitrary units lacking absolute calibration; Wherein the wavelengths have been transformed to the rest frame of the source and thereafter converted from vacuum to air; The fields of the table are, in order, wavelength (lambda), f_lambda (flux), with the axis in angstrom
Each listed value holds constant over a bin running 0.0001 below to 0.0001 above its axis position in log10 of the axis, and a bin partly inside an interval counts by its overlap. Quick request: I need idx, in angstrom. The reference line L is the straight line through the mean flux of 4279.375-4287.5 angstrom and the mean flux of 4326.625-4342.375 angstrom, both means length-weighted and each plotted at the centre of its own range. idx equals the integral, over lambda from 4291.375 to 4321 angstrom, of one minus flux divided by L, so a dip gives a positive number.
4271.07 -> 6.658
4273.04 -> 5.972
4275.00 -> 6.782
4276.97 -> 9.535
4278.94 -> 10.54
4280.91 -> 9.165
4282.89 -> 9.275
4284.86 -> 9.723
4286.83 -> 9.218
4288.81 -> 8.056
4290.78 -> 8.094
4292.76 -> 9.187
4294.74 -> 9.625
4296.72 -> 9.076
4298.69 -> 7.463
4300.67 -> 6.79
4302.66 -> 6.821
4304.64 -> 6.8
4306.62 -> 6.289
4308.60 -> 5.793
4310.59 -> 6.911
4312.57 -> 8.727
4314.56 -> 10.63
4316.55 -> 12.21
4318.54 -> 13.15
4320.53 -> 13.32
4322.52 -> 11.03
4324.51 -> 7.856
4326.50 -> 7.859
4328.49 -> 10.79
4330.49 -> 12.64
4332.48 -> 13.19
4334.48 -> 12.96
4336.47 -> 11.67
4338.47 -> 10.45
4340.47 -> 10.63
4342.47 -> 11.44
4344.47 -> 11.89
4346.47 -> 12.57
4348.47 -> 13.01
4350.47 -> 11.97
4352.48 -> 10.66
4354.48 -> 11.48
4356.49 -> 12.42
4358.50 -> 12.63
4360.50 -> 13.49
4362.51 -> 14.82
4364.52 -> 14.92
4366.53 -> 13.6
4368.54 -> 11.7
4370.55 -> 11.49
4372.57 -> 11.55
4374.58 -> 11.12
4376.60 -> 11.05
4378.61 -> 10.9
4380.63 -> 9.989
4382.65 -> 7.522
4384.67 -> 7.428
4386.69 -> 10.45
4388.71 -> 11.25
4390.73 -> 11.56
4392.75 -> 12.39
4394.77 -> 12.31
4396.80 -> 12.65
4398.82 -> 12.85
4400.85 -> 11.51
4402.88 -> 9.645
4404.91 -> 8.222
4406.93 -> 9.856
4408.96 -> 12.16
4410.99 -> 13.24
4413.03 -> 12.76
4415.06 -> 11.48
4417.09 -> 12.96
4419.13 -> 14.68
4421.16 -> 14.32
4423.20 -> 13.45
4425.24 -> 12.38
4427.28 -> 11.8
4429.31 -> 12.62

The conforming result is 4.6 angstrom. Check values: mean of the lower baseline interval 9.43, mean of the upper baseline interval 11.5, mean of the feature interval 8.76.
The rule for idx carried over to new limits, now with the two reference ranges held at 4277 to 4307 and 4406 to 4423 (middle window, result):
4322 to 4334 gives -1.1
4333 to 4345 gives -1.7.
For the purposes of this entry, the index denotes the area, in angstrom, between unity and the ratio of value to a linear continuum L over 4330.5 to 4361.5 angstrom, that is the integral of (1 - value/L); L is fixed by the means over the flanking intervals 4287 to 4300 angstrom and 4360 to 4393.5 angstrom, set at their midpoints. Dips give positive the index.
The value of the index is -5.0 angstrom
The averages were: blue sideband 8.58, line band 12.1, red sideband 11.4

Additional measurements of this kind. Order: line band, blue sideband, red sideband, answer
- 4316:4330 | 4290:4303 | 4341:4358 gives -1.2 angstrom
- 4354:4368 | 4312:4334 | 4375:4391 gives -4.0 angstrom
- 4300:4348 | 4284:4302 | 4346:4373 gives 1.6 angstrom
